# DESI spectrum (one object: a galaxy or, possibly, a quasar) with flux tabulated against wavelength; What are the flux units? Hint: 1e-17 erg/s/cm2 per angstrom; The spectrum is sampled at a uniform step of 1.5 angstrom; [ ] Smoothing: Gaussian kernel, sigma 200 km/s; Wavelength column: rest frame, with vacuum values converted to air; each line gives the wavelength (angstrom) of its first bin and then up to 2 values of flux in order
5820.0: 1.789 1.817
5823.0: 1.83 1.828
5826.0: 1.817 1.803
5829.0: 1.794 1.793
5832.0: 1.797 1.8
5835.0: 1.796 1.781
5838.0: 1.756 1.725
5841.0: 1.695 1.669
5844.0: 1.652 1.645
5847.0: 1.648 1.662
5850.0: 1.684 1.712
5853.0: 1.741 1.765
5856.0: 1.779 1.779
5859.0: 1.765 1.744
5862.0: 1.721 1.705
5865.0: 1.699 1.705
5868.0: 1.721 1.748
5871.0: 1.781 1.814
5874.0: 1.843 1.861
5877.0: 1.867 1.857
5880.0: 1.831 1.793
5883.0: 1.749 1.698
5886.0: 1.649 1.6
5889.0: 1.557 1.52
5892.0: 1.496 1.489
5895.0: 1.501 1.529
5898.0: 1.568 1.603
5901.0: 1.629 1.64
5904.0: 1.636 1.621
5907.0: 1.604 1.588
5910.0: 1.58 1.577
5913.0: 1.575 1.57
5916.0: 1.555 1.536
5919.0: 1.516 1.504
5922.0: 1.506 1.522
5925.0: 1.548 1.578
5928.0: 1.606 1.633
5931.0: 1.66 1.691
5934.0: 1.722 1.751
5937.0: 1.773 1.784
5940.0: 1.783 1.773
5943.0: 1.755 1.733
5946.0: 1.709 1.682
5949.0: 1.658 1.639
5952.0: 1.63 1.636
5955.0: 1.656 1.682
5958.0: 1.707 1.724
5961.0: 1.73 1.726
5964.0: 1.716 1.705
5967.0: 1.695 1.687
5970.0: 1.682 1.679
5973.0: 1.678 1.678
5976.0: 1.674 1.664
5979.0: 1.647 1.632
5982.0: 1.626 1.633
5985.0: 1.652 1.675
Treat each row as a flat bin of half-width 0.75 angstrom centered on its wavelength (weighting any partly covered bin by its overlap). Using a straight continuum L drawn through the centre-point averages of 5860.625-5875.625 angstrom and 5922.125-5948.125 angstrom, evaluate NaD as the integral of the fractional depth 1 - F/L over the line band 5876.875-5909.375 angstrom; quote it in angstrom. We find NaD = 1.8 angstrom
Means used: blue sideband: 1.75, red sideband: 1.68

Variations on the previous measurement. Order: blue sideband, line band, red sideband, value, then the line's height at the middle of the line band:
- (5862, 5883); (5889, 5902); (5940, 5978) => 1.58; 1.76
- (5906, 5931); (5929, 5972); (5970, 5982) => -2.24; 1.62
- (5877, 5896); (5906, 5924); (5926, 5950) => 1.37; 1.68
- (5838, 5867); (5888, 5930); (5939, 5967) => 3.52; 1.71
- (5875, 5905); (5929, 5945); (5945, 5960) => -0.64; 1.67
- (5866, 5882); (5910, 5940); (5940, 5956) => 1.93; 1.73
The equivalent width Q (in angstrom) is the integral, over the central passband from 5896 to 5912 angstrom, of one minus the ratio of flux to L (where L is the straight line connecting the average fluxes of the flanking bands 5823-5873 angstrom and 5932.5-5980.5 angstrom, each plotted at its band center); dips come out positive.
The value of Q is 1.1 angstrom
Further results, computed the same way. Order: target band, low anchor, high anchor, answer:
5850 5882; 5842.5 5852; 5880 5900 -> -2.6 angstrom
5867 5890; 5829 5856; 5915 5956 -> -0.8 angstrom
